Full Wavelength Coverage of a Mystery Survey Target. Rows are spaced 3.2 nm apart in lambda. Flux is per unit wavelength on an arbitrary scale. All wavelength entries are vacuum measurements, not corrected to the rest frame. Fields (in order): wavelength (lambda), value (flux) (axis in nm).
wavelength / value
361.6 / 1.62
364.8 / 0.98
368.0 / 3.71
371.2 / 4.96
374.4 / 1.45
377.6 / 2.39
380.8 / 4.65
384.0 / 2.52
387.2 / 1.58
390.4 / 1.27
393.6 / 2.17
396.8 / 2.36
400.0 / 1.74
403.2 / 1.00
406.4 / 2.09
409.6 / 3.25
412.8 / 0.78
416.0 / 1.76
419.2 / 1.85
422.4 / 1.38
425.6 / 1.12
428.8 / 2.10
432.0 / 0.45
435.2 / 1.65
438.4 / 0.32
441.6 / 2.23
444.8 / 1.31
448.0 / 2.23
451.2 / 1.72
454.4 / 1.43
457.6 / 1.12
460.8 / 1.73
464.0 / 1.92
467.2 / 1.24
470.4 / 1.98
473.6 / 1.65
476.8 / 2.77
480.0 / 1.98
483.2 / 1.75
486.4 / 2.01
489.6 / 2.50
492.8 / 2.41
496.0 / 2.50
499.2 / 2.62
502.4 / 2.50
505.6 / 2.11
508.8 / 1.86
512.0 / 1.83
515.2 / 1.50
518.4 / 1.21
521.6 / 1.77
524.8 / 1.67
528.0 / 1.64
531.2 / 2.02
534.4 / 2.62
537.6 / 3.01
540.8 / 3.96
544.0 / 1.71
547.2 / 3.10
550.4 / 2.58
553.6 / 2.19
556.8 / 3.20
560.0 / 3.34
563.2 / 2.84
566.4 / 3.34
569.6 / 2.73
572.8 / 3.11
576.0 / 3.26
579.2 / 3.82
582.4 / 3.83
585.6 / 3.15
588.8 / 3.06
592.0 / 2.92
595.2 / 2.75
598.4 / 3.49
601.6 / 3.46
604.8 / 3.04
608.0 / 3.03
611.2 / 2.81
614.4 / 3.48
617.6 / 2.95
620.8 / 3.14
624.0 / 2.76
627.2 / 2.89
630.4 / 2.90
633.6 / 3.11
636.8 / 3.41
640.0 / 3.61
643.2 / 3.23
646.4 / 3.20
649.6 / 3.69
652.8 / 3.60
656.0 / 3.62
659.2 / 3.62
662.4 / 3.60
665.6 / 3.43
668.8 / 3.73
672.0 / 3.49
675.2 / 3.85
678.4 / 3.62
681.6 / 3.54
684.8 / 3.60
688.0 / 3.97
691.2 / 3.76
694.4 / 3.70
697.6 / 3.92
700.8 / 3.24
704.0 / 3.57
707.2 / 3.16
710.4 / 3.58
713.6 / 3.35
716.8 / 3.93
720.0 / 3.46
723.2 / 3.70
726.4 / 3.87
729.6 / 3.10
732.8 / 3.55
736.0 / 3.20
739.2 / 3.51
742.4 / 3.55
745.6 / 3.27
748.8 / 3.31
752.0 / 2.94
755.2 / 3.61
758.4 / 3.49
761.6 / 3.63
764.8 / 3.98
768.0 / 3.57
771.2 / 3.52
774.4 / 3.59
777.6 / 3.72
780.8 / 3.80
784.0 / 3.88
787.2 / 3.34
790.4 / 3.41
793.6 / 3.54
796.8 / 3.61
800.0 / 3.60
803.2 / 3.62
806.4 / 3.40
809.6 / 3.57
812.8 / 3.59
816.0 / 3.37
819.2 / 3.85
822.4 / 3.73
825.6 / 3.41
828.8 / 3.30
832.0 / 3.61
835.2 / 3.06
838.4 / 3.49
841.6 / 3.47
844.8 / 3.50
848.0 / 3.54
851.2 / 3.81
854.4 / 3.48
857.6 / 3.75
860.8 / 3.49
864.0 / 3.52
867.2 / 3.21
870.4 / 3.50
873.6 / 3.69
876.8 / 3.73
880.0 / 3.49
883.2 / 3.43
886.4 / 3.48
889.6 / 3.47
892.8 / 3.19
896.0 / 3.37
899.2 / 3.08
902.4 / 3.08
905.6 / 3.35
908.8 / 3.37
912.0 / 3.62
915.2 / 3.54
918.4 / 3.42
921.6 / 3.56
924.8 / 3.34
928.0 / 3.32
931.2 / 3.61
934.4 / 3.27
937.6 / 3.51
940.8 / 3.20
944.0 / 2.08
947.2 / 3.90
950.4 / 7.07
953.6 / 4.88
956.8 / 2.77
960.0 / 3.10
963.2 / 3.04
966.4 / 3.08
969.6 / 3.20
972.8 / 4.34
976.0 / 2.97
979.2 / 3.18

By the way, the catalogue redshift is 0.45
